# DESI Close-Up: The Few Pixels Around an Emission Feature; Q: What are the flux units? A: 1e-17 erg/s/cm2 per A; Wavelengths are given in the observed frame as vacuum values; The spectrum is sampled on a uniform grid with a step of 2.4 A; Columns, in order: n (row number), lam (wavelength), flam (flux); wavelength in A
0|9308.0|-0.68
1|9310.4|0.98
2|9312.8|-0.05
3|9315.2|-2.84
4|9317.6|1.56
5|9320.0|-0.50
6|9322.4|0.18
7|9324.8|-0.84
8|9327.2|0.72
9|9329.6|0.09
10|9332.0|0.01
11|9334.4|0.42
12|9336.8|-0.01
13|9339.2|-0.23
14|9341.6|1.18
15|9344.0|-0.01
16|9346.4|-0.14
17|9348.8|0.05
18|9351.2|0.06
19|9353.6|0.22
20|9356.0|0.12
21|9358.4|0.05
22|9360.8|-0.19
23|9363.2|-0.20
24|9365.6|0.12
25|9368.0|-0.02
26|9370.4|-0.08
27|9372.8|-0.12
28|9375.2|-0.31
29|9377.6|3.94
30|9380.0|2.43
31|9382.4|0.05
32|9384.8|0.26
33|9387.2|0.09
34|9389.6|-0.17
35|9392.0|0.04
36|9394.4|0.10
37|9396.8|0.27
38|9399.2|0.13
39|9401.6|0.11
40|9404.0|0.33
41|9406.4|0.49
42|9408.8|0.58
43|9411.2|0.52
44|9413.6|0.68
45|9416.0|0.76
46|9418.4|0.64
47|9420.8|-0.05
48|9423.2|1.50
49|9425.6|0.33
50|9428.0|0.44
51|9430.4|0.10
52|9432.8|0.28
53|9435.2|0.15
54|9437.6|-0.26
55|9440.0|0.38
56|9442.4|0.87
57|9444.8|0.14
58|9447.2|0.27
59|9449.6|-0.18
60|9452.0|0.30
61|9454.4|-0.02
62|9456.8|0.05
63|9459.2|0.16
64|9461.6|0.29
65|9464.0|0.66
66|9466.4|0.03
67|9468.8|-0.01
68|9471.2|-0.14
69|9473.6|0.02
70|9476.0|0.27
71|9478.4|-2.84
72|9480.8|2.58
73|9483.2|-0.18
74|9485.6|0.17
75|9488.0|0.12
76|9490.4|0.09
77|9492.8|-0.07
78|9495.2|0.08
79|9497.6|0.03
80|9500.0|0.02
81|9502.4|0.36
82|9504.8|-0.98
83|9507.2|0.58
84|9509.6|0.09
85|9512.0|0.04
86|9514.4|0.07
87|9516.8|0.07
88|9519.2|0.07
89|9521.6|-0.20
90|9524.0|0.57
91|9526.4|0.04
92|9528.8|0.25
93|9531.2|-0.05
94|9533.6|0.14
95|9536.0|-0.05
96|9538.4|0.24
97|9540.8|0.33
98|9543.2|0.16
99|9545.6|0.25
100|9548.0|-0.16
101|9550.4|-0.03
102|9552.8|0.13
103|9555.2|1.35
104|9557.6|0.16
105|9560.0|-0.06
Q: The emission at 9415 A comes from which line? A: [O II] 3727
